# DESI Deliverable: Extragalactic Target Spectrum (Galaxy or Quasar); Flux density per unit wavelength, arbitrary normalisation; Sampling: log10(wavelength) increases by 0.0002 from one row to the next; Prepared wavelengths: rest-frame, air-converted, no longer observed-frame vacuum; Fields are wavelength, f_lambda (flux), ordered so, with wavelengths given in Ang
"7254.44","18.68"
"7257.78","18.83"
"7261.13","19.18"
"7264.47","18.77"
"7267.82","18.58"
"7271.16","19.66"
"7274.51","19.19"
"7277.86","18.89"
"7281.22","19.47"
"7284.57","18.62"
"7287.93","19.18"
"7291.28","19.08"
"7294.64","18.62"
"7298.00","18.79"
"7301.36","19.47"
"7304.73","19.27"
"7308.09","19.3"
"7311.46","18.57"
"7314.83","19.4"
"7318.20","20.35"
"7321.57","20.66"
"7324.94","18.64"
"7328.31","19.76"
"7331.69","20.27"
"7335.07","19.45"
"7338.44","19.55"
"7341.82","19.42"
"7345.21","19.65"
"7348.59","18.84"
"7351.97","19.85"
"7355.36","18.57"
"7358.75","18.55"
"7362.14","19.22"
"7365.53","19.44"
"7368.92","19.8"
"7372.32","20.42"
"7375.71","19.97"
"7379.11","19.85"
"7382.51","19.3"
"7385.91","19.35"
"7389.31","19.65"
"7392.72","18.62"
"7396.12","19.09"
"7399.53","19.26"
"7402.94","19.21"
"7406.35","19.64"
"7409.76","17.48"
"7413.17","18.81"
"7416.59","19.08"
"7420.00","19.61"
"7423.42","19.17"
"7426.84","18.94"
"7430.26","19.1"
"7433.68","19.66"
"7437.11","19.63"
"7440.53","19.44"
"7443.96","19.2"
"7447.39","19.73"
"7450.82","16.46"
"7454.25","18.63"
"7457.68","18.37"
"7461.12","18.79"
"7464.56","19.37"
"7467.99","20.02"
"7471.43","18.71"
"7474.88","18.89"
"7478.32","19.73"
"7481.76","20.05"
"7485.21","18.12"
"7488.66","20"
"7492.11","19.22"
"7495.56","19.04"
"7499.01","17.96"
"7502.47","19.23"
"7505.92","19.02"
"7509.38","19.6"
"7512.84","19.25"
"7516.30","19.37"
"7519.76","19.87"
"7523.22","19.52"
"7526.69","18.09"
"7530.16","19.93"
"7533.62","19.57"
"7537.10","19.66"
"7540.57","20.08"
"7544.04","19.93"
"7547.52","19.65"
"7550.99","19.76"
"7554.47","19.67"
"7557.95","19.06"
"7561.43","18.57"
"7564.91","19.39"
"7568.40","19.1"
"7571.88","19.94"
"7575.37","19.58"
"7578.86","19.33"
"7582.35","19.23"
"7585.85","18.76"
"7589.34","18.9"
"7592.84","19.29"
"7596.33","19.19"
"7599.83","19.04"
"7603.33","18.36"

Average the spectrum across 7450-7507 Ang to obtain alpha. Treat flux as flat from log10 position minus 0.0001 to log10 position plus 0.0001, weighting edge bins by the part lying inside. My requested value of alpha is 19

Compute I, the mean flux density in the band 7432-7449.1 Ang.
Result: 19.5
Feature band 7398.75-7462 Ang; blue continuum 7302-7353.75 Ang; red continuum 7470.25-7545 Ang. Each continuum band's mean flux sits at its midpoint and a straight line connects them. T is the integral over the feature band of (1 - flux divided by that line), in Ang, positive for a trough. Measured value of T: 1.5 Ang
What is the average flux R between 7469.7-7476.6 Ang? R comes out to 18.8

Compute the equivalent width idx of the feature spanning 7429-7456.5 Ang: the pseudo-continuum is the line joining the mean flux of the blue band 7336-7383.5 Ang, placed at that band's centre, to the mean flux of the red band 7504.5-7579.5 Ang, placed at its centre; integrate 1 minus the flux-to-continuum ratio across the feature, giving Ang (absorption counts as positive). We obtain 0.7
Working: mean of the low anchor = 19.5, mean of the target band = 19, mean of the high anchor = 19.5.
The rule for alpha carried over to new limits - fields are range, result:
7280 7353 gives 19.4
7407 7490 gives 19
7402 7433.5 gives 19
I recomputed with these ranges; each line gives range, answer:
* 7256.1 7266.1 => 18.9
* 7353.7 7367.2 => 18.9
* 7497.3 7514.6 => 19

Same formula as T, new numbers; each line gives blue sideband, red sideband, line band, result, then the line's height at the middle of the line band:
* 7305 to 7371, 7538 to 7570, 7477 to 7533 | 0.62 Ang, 19.5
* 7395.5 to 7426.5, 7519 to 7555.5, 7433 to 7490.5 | 0.49 Ang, 19.3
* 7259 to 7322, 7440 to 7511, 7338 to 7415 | -0.70 Ang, 19.1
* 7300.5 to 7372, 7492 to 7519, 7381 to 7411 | 0.37 Ang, 19.3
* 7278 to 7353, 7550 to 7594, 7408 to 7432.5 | 0.53 Ang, 19.3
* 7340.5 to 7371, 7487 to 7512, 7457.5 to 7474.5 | 0.07 Ang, 19.2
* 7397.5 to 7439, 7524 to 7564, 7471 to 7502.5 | 0.33 Ang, 19.3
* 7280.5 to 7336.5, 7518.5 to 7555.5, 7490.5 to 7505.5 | 0.53 Ang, 19.6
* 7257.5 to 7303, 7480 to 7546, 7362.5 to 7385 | -0.69 Ang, 19.2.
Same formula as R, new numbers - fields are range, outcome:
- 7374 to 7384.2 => 19.7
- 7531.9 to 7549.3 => 19.8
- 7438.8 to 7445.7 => 19.3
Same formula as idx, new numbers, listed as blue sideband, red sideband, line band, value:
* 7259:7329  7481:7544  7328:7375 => -0.62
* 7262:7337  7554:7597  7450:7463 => 0.71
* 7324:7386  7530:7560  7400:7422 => 0.62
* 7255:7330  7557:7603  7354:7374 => -0.17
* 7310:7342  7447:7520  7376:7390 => -0.11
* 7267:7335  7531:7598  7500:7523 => 0.04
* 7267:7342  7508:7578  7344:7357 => 0.09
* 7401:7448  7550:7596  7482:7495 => 0.00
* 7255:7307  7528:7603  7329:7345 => -0.48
